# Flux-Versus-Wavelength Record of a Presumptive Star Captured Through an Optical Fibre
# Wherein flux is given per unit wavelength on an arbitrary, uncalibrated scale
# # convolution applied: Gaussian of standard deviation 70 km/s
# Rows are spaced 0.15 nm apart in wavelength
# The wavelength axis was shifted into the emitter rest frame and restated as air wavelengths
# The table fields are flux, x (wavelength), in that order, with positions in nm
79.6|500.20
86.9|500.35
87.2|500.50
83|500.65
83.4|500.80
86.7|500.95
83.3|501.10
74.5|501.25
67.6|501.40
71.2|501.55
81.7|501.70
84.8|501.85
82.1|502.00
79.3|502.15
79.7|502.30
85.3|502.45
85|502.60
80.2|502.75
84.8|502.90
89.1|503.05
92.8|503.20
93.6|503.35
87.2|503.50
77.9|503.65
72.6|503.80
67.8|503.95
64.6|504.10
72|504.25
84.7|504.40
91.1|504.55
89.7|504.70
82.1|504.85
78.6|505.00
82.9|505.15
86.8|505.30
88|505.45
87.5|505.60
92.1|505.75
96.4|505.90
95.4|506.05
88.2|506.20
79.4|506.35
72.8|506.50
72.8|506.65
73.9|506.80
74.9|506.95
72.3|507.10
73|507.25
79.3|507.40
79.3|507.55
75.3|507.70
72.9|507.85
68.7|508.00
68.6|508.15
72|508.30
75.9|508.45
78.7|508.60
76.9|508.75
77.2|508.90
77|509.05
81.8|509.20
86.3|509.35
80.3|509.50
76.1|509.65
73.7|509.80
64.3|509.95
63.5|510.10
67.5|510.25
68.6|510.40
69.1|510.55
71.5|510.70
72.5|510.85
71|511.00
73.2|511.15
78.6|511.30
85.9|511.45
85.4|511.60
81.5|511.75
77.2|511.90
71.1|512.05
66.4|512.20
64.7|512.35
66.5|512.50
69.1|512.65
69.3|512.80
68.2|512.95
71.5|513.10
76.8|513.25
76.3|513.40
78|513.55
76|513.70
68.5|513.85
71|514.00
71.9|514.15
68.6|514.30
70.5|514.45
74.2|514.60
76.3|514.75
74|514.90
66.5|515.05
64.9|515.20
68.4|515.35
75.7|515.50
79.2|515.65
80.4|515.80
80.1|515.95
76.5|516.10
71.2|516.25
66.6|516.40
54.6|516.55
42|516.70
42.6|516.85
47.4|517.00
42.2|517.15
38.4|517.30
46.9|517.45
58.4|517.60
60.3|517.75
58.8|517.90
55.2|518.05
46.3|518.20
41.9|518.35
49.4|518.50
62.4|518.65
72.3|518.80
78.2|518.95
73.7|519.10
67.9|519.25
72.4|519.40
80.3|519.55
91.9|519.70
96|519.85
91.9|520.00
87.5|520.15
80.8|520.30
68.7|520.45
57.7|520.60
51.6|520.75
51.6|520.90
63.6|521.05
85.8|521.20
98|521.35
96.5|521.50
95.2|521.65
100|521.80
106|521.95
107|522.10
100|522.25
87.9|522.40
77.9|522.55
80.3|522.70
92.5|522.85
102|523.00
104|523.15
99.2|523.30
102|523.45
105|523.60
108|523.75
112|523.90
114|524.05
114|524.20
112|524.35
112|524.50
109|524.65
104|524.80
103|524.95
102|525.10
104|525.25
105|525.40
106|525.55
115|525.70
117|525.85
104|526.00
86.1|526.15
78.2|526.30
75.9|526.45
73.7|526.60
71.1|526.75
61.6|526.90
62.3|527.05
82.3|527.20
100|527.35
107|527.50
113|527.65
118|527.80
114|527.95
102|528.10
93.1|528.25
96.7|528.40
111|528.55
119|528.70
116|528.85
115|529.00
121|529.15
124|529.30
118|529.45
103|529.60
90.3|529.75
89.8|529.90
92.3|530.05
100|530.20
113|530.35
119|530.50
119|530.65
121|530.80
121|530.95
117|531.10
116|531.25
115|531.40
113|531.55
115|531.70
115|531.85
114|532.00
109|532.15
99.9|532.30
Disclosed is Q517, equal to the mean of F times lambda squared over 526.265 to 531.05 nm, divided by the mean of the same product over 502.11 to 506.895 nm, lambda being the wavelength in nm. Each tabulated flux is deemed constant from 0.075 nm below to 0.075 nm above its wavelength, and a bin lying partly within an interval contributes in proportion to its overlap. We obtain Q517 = 1.35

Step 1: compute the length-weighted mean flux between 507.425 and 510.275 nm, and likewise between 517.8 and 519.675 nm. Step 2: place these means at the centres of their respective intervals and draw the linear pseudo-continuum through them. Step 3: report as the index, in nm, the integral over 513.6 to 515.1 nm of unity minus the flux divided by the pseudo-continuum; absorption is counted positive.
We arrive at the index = -0.07 nm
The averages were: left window 74.7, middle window 71.9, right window 64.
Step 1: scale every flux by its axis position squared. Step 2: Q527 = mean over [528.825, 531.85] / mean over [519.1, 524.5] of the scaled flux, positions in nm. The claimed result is 1.28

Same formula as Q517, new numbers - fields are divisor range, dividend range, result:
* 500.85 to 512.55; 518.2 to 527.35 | 1.20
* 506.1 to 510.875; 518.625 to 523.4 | 1.18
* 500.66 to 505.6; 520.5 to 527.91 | 1.26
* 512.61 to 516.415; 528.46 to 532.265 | 1.64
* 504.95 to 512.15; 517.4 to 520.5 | 0.93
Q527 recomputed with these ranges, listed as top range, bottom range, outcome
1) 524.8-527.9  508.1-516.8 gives 1.38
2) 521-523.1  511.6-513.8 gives 1.32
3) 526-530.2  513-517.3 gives 1.52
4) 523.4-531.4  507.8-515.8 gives 1.51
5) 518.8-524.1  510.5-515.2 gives 1.25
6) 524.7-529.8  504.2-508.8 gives 1.36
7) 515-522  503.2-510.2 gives 0.92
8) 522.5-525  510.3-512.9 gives 1.48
